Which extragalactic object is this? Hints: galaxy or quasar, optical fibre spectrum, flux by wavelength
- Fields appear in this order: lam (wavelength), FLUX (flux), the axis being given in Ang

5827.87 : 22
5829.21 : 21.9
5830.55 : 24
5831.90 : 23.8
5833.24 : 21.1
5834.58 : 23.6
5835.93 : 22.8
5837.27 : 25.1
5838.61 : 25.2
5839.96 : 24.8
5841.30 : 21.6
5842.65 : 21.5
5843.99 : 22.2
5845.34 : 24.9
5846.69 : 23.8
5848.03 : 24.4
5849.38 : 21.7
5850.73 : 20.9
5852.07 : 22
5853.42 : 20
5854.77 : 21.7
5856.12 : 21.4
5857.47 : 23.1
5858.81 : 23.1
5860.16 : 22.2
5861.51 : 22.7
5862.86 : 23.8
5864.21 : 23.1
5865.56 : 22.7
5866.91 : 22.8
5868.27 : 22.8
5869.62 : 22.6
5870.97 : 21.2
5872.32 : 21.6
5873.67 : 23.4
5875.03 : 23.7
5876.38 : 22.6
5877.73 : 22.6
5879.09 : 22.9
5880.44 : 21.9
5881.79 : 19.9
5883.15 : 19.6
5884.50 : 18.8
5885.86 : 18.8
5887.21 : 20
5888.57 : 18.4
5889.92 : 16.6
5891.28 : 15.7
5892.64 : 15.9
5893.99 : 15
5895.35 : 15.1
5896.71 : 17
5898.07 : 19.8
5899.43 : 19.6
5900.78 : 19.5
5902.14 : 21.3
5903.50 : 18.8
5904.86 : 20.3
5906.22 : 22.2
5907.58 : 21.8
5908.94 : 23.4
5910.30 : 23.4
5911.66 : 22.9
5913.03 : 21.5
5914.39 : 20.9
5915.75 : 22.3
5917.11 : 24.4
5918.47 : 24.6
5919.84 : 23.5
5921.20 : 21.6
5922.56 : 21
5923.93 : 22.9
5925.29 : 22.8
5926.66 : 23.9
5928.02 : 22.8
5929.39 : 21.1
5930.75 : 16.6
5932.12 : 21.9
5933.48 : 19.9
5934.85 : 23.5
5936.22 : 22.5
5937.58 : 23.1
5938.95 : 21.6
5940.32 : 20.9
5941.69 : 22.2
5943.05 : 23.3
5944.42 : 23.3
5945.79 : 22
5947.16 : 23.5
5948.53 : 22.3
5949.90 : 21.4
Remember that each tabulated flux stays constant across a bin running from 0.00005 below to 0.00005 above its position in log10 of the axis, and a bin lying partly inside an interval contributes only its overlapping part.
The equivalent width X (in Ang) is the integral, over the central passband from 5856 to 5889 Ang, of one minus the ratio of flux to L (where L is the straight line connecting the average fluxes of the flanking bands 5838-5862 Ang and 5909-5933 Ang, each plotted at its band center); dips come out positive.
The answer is 0.9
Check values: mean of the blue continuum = 22.6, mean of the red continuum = 22.3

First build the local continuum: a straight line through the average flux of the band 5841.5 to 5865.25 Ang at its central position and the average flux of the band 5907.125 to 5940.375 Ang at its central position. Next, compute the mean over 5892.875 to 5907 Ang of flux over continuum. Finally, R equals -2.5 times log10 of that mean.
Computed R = 0.186 mag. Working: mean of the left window 22.5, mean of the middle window 18.8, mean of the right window 22.2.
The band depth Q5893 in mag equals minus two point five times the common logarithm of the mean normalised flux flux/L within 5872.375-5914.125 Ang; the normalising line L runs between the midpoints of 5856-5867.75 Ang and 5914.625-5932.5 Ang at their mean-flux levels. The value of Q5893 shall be 0.12 mag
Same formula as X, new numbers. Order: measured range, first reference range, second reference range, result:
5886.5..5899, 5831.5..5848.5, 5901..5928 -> 3.04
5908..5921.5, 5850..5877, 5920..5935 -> -0.67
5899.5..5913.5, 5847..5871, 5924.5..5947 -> 0.46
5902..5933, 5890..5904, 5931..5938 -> -3.26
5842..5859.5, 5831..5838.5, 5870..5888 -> 0.24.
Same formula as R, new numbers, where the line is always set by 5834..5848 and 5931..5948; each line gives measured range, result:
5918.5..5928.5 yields -0.018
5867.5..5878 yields 0.027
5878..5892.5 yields 0.193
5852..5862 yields 0.064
